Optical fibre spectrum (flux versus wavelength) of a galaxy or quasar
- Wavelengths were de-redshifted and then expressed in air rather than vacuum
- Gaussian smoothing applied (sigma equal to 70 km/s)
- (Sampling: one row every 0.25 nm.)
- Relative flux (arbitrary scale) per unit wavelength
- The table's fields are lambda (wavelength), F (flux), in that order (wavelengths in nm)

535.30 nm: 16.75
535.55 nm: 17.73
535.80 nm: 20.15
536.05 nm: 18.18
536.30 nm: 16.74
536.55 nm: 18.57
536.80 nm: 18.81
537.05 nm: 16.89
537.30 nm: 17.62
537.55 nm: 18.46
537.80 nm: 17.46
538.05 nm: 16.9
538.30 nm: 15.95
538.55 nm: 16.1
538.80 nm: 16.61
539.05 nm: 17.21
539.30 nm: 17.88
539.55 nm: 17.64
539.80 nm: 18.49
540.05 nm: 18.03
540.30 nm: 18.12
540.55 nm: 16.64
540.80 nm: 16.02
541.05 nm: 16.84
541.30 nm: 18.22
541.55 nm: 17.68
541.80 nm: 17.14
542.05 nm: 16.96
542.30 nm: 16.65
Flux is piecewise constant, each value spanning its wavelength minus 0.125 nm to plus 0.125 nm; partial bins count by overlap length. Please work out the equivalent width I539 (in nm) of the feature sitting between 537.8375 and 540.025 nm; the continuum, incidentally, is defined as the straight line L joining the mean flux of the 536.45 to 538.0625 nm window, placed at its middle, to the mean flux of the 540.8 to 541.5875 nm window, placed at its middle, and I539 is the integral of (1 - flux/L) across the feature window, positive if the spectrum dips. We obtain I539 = 0.059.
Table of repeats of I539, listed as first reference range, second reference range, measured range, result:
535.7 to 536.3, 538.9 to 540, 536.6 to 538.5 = 0.09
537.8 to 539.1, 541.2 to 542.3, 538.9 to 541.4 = -0.07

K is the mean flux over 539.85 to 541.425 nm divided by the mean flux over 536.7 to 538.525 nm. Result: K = 1.00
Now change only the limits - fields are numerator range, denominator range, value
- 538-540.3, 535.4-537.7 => 0.95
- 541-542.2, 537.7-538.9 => 1.05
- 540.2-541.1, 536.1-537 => 0.94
